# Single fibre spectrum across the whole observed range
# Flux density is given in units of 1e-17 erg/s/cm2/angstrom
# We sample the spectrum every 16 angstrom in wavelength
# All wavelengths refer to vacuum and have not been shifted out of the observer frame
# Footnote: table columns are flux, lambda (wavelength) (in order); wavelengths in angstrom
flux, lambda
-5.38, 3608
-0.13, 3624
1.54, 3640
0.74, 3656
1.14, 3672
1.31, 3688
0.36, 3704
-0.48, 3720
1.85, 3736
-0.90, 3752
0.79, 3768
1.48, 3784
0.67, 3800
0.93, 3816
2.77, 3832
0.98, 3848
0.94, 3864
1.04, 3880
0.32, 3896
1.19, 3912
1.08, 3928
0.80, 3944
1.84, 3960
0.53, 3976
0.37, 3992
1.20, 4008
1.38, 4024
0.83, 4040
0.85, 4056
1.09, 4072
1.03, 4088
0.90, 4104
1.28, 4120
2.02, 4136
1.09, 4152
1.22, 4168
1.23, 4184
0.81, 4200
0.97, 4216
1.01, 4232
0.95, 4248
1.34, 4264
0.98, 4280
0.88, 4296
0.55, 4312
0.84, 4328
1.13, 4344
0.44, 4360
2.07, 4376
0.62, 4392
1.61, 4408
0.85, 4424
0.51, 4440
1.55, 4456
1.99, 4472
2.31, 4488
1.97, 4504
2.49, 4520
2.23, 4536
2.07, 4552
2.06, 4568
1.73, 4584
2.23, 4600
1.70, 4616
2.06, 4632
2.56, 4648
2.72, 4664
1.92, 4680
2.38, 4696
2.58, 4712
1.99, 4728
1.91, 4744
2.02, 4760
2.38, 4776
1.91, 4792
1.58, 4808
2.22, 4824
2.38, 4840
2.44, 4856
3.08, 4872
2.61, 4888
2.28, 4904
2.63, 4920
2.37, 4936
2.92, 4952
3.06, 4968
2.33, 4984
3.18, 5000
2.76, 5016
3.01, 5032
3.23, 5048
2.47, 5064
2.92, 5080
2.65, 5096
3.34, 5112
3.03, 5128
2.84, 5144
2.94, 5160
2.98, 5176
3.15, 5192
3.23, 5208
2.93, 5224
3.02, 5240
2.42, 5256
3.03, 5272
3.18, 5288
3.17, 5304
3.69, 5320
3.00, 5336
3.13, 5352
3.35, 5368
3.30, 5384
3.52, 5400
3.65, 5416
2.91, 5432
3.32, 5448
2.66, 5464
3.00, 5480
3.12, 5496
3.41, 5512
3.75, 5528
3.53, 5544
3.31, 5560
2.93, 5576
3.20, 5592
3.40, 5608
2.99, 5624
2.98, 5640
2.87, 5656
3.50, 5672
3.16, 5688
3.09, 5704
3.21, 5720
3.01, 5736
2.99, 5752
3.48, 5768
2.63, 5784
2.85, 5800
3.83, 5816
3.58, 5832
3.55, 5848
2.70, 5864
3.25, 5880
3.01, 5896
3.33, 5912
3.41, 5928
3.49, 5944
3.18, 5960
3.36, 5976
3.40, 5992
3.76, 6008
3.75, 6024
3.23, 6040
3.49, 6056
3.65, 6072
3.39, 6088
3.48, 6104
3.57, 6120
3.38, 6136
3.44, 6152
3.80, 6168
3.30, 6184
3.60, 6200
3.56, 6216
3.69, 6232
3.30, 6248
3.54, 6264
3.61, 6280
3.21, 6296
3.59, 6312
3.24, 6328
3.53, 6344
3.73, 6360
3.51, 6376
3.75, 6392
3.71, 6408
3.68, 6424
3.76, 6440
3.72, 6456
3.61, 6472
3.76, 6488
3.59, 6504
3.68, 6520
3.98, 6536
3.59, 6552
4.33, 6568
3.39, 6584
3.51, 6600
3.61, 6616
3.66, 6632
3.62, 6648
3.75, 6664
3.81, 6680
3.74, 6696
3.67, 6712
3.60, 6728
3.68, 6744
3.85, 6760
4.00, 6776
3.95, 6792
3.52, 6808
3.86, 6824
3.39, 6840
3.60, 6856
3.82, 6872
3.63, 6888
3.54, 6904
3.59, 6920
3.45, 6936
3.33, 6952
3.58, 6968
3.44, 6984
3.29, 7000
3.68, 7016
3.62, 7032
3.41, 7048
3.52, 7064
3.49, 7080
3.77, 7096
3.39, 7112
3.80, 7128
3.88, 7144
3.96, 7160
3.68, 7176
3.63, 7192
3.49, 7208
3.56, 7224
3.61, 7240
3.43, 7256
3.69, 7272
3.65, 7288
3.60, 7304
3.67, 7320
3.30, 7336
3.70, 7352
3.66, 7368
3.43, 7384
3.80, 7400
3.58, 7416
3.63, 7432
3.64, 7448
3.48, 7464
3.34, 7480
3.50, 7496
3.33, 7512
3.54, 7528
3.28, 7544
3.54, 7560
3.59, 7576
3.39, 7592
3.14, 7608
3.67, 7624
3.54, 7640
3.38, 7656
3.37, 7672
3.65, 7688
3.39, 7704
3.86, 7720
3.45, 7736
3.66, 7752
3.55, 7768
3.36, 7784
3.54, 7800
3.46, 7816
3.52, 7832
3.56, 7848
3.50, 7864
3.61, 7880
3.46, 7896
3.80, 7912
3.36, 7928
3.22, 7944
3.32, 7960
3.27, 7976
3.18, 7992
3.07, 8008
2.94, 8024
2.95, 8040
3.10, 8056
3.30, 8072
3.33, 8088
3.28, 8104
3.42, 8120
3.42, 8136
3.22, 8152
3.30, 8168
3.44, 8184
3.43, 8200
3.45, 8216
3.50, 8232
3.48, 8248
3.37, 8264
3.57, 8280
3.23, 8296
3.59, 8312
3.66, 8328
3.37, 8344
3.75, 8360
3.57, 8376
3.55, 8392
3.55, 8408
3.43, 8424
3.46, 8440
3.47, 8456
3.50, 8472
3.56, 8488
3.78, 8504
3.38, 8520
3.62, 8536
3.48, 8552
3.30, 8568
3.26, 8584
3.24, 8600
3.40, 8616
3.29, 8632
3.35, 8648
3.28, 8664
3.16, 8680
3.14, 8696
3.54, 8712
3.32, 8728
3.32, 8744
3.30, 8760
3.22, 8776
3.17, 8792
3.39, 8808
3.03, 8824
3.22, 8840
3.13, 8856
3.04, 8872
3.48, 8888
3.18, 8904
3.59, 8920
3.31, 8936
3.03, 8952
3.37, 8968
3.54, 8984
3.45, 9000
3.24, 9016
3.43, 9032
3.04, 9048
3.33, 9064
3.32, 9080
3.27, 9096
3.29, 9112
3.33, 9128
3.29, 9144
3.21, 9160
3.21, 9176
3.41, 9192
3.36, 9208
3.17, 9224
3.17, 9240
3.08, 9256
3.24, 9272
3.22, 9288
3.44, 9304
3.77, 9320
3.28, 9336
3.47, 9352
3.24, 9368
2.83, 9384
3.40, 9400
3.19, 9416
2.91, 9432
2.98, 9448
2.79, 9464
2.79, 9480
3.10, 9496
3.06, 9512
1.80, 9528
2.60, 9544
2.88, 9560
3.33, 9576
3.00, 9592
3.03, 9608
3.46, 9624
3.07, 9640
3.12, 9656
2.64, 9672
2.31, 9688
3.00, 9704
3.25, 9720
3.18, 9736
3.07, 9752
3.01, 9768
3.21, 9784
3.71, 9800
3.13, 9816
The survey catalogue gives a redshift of 0.118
